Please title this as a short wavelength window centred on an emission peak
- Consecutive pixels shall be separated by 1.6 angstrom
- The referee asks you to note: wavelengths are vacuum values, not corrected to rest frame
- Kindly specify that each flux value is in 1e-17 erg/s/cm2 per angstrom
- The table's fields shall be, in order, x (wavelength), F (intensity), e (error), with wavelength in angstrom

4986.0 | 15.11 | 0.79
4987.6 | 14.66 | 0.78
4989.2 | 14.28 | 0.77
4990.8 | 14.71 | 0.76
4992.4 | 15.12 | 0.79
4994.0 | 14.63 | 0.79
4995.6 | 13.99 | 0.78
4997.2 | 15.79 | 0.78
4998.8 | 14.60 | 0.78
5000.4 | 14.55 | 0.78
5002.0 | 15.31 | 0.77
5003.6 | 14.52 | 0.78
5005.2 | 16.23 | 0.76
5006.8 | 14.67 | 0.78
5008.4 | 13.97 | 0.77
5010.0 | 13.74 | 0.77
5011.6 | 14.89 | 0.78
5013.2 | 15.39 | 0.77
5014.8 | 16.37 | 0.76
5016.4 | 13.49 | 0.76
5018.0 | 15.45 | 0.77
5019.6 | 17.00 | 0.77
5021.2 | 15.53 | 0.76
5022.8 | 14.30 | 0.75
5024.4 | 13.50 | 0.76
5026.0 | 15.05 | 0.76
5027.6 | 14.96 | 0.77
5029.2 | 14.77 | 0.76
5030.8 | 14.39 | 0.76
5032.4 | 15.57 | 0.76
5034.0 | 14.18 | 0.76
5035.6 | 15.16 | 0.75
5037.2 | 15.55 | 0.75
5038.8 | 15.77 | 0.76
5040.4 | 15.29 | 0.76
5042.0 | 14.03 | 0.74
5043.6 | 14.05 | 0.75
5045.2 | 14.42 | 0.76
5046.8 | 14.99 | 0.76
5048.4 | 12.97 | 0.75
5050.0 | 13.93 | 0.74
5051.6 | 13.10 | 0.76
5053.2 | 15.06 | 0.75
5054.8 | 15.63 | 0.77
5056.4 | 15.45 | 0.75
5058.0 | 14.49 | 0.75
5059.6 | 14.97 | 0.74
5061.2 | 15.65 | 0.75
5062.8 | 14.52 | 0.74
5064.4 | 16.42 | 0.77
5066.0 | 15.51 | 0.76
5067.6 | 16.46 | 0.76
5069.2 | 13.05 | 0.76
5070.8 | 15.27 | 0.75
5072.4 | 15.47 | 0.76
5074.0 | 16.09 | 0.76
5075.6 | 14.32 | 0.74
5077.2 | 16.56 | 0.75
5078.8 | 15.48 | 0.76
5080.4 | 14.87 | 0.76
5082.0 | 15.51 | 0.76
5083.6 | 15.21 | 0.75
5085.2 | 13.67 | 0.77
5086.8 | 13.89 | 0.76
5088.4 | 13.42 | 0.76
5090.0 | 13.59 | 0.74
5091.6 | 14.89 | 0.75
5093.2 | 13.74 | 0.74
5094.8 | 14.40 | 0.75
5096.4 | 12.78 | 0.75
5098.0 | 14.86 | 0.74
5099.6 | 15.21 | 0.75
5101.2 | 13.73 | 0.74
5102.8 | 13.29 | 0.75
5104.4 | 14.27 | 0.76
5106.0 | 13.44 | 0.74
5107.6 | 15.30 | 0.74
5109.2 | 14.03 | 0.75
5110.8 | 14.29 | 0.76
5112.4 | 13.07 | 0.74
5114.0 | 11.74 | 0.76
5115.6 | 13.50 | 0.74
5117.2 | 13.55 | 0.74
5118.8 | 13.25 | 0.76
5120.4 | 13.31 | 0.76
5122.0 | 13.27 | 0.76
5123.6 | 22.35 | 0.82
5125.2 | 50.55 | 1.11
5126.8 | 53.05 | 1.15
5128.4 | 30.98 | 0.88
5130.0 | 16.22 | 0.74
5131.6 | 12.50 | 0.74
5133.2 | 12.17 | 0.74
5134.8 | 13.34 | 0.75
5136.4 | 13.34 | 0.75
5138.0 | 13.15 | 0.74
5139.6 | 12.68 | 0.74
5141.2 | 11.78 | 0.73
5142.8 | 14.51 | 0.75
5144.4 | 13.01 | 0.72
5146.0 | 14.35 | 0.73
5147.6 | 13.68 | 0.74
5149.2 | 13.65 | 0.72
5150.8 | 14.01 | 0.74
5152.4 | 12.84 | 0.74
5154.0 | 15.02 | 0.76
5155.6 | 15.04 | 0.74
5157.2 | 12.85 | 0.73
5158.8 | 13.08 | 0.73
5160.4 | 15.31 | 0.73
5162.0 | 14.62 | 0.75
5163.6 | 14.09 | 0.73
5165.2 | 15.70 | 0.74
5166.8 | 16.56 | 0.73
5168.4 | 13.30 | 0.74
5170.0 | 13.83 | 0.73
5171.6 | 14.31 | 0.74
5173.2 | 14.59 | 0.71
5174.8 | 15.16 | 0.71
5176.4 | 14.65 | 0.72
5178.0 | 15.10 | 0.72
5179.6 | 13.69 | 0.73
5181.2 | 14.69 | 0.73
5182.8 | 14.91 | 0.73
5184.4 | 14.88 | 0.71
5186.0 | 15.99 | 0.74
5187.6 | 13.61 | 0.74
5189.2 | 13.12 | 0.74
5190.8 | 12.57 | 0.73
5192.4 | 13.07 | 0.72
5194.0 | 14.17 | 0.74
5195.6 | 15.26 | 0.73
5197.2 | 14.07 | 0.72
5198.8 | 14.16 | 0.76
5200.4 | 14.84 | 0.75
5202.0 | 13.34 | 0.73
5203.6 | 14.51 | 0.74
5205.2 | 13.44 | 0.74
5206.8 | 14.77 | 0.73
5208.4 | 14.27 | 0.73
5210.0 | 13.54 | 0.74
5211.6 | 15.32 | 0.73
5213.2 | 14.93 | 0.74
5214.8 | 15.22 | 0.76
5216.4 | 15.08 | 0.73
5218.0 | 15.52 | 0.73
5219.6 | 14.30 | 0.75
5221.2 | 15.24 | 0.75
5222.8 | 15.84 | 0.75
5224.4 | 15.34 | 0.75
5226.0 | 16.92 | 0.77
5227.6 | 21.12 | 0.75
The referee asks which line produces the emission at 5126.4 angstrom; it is H-beta 4861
